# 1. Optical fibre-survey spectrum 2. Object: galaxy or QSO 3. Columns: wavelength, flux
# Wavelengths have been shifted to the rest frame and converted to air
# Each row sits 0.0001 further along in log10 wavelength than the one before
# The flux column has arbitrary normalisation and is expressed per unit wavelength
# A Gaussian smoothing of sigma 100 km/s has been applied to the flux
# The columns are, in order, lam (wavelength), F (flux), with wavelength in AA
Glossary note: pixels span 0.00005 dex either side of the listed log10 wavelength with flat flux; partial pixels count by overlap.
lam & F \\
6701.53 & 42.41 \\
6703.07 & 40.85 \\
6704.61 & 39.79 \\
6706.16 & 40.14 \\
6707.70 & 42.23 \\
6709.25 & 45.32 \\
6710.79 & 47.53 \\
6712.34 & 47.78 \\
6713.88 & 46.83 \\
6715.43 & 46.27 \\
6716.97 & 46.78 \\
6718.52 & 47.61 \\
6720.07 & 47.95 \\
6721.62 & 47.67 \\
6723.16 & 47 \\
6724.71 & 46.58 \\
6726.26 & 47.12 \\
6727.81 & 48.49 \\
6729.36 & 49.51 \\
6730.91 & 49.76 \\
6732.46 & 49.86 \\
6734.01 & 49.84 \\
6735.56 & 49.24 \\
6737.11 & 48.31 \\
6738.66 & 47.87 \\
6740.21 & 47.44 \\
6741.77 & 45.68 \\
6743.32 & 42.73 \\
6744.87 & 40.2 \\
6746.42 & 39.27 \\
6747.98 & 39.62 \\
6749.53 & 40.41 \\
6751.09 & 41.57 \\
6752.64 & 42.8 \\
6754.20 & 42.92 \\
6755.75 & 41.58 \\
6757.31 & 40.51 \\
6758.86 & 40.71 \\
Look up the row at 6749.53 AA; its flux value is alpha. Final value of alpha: 40.41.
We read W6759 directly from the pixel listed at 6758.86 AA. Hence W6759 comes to 40.71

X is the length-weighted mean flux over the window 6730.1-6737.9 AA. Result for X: 49.4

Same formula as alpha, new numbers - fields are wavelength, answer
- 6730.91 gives 49.76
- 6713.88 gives 46.83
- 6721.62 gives 47.67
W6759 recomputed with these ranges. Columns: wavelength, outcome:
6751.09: 41.57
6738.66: 47.87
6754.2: 42.92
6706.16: 40.14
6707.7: 42.23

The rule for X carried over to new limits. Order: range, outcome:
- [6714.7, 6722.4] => 47.3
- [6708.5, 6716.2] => 46.8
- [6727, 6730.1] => 48.9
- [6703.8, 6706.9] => 39.9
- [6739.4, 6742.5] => 46.5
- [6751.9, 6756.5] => 42.4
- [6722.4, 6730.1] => 47.7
